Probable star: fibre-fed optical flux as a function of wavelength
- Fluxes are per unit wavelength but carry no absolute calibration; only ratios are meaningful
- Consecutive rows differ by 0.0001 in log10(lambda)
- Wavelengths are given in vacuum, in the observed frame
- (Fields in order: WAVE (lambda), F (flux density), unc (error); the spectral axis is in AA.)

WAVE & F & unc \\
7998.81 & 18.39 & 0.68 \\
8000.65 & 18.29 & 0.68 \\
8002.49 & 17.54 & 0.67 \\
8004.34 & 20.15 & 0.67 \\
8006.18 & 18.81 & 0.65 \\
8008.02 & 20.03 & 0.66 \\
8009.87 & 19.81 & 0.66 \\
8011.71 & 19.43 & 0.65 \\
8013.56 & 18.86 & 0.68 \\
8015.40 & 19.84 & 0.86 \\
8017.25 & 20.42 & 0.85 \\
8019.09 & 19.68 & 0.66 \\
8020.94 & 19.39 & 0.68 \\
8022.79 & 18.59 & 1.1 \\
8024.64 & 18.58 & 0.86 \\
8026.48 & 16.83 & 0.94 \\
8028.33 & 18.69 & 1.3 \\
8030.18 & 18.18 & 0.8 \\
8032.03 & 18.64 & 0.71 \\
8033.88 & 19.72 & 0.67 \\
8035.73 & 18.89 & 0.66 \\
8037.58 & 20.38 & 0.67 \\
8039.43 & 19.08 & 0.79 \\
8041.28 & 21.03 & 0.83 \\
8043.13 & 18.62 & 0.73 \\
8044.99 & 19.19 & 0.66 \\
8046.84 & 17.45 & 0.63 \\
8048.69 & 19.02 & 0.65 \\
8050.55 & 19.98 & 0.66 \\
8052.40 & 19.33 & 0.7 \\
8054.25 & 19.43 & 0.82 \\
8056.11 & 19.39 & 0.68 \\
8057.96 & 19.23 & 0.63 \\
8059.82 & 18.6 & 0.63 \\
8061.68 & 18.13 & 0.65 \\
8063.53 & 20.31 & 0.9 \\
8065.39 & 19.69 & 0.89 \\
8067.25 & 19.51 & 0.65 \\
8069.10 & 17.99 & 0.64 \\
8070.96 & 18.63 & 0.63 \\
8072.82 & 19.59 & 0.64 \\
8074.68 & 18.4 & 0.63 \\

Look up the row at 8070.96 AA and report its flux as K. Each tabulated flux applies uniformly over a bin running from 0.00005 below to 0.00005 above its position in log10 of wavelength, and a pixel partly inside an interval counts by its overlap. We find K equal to 18.63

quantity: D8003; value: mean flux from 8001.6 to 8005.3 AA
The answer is 18.8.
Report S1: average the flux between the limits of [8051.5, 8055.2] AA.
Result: 19.4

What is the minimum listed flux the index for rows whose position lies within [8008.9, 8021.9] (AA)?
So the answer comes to 18.86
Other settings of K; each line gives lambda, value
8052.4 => 19.33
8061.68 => 18.13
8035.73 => 18.89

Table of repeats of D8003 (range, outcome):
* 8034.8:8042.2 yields 19.9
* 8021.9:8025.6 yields 18.6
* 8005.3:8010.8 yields 19.6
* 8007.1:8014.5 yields 19.5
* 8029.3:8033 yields 18.4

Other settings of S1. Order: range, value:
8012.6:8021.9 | 19.6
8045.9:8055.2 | 19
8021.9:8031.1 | 18.2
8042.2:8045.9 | 18.9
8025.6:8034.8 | 18.4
